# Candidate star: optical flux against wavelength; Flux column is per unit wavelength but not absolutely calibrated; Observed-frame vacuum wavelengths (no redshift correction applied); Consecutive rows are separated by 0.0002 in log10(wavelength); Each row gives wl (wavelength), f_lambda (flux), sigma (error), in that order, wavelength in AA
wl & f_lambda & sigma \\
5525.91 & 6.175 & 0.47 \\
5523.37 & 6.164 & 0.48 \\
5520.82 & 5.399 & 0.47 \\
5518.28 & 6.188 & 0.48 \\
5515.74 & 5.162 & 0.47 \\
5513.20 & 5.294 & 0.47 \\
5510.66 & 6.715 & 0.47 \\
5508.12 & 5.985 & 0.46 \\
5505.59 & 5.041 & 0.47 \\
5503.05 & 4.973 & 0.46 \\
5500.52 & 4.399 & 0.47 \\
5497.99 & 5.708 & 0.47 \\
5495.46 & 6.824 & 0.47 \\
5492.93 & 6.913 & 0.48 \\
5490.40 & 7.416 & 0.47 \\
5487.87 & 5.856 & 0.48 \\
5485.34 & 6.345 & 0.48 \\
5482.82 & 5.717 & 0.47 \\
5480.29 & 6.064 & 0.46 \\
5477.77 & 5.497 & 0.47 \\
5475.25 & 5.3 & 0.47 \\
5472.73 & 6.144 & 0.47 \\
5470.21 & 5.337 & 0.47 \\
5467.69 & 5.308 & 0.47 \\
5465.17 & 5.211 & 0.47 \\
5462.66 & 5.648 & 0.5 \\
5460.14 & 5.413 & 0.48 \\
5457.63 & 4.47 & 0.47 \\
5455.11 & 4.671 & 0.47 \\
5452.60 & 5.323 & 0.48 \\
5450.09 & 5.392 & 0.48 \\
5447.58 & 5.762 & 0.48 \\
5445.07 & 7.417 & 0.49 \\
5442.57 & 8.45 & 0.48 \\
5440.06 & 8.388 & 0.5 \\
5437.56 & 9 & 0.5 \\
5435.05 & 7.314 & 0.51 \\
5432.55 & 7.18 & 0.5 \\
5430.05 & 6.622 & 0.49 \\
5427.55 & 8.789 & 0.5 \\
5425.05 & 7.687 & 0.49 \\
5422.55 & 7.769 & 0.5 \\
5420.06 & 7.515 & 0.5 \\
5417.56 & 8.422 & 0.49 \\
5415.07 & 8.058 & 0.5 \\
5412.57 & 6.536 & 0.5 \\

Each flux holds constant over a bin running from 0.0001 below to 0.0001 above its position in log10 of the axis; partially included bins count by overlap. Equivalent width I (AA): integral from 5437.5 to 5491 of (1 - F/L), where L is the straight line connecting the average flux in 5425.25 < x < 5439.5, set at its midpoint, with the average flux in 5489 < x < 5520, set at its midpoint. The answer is 7.2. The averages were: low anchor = 7.8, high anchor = 5.88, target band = 6.01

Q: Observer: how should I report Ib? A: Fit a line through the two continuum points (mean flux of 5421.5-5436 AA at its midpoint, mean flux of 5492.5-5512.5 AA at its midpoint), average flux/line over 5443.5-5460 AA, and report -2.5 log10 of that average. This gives 0.253 mag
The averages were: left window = 7.56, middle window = 5.56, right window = 5.76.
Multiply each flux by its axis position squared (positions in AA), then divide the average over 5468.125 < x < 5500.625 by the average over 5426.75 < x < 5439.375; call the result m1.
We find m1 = 0.8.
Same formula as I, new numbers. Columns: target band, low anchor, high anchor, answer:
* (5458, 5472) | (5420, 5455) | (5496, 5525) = 2.7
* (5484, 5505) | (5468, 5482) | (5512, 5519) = -1.7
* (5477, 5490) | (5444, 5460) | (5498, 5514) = -1.3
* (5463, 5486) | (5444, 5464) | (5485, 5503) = 0.7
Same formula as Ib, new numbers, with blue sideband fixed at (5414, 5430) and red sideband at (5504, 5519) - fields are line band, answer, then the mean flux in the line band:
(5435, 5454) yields 0.04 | 7.1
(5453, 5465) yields 0.35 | 5.08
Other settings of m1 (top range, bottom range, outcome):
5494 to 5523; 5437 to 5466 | 0.93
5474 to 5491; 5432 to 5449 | 0.79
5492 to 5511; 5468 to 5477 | 1.05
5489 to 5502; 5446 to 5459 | 1.22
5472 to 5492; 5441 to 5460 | 1.03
